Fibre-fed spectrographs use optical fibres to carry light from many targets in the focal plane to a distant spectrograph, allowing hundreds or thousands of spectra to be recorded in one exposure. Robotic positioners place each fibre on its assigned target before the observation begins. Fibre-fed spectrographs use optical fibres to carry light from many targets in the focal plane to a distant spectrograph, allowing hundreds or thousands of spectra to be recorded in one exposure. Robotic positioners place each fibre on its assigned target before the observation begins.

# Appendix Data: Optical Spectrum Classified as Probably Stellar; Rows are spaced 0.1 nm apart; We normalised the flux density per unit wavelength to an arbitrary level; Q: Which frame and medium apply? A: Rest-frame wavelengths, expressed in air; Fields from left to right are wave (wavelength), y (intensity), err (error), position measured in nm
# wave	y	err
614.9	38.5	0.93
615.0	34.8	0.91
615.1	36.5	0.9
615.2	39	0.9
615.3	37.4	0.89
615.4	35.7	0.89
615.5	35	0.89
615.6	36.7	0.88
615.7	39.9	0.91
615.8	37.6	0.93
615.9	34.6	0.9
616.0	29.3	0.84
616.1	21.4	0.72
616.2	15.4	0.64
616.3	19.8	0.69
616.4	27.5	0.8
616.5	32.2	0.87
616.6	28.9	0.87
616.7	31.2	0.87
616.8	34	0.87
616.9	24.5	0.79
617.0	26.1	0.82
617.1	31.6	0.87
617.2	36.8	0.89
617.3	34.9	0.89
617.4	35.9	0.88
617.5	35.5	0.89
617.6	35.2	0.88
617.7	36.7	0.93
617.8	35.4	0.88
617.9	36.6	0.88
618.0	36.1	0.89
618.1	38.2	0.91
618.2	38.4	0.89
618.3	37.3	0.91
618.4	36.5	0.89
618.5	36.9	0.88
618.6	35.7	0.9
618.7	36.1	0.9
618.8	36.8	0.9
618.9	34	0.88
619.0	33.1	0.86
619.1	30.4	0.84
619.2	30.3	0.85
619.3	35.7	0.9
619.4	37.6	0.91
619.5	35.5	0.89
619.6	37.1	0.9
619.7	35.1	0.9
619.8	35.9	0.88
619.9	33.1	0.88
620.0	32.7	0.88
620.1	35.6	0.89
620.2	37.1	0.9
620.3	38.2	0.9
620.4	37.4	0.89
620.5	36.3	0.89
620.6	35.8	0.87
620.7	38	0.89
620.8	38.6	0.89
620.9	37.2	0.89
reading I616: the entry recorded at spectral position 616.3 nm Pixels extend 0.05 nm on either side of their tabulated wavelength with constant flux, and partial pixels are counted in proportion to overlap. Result 19.8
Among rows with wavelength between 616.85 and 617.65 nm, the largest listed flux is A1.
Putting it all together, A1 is 36.8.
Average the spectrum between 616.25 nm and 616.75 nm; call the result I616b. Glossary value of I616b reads 27.9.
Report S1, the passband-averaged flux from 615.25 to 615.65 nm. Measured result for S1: 36.2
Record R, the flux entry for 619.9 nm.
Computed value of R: 33.1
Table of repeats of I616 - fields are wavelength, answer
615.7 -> 39.9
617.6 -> 35.2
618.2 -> 38.4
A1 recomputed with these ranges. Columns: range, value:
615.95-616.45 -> 29.3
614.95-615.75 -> 39.9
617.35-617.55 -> 35.9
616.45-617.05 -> 34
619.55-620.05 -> 37.1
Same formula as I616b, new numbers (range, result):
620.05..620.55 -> 36.9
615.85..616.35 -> 24.1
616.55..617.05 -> 28.9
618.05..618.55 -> 37.5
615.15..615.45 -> 37.4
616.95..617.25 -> 31.5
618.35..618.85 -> 36.4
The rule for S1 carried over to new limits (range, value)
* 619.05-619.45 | 33.5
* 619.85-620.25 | 34.6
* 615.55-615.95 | 37.2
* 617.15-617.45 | 35.9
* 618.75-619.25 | 32.9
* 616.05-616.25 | 18.4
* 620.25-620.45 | 37.8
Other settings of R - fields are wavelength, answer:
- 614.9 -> 38.5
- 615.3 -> 37.4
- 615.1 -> 36.5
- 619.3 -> 35.7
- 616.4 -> 27.5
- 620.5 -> 36.3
